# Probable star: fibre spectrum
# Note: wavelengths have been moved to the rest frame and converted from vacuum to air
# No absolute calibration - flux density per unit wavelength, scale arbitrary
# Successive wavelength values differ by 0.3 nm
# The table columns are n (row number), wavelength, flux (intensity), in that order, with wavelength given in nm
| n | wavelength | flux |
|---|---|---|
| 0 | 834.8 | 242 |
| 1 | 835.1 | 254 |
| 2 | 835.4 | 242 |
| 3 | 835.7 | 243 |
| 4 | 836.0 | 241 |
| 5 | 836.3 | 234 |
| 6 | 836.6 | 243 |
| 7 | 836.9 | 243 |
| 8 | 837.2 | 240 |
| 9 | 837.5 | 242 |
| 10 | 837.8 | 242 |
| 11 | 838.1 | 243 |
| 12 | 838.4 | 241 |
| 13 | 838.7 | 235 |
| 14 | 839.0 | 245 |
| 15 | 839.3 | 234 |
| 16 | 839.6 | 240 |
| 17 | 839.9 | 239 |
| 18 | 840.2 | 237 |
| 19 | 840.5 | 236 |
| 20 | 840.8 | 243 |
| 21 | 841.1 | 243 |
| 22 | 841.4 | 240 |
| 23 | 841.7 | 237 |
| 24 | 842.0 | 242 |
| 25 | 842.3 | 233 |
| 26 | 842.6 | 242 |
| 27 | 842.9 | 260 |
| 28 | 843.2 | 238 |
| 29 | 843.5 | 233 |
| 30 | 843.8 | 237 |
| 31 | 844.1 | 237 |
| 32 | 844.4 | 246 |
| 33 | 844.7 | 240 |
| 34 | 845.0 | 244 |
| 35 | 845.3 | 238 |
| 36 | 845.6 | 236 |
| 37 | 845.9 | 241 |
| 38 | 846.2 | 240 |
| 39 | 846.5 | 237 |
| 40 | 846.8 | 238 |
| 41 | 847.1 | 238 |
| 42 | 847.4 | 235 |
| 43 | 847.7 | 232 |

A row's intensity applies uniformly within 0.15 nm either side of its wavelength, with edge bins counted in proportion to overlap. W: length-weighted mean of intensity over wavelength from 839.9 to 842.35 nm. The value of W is 239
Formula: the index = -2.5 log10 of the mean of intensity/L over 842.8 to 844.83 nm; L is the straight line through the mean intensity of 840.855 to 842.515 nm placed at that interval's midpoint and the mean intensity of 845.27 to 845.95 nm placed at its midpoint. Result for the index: -0.01 mag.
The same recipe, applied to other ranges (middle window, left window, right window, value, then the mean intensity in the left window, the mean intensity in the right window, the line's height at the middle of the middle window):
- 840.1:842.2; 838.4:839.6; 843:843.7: -0.01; 239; 237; 238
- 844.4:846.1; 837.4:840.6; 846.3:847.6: -0.01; 239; 237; 237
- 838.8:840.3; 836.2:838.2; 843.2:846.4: 0.01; 241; 239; 241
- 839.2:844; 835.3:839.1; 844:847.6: 0.00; 241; 239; 240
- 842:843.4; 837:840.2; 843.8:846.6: -0.01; 240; 240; 240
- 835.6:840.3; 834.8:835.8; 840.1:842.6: 0.01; 246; 239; 243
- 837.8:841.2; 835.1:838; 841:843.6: 0.01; 242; 241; 241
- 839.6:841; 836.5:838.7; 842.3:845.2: 0.01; 242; 241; 241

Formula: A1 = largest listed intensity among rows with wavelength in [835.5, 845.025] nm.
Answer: 260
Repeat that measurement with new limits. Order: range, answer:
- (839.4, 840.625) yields 240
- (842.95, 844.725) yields 246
